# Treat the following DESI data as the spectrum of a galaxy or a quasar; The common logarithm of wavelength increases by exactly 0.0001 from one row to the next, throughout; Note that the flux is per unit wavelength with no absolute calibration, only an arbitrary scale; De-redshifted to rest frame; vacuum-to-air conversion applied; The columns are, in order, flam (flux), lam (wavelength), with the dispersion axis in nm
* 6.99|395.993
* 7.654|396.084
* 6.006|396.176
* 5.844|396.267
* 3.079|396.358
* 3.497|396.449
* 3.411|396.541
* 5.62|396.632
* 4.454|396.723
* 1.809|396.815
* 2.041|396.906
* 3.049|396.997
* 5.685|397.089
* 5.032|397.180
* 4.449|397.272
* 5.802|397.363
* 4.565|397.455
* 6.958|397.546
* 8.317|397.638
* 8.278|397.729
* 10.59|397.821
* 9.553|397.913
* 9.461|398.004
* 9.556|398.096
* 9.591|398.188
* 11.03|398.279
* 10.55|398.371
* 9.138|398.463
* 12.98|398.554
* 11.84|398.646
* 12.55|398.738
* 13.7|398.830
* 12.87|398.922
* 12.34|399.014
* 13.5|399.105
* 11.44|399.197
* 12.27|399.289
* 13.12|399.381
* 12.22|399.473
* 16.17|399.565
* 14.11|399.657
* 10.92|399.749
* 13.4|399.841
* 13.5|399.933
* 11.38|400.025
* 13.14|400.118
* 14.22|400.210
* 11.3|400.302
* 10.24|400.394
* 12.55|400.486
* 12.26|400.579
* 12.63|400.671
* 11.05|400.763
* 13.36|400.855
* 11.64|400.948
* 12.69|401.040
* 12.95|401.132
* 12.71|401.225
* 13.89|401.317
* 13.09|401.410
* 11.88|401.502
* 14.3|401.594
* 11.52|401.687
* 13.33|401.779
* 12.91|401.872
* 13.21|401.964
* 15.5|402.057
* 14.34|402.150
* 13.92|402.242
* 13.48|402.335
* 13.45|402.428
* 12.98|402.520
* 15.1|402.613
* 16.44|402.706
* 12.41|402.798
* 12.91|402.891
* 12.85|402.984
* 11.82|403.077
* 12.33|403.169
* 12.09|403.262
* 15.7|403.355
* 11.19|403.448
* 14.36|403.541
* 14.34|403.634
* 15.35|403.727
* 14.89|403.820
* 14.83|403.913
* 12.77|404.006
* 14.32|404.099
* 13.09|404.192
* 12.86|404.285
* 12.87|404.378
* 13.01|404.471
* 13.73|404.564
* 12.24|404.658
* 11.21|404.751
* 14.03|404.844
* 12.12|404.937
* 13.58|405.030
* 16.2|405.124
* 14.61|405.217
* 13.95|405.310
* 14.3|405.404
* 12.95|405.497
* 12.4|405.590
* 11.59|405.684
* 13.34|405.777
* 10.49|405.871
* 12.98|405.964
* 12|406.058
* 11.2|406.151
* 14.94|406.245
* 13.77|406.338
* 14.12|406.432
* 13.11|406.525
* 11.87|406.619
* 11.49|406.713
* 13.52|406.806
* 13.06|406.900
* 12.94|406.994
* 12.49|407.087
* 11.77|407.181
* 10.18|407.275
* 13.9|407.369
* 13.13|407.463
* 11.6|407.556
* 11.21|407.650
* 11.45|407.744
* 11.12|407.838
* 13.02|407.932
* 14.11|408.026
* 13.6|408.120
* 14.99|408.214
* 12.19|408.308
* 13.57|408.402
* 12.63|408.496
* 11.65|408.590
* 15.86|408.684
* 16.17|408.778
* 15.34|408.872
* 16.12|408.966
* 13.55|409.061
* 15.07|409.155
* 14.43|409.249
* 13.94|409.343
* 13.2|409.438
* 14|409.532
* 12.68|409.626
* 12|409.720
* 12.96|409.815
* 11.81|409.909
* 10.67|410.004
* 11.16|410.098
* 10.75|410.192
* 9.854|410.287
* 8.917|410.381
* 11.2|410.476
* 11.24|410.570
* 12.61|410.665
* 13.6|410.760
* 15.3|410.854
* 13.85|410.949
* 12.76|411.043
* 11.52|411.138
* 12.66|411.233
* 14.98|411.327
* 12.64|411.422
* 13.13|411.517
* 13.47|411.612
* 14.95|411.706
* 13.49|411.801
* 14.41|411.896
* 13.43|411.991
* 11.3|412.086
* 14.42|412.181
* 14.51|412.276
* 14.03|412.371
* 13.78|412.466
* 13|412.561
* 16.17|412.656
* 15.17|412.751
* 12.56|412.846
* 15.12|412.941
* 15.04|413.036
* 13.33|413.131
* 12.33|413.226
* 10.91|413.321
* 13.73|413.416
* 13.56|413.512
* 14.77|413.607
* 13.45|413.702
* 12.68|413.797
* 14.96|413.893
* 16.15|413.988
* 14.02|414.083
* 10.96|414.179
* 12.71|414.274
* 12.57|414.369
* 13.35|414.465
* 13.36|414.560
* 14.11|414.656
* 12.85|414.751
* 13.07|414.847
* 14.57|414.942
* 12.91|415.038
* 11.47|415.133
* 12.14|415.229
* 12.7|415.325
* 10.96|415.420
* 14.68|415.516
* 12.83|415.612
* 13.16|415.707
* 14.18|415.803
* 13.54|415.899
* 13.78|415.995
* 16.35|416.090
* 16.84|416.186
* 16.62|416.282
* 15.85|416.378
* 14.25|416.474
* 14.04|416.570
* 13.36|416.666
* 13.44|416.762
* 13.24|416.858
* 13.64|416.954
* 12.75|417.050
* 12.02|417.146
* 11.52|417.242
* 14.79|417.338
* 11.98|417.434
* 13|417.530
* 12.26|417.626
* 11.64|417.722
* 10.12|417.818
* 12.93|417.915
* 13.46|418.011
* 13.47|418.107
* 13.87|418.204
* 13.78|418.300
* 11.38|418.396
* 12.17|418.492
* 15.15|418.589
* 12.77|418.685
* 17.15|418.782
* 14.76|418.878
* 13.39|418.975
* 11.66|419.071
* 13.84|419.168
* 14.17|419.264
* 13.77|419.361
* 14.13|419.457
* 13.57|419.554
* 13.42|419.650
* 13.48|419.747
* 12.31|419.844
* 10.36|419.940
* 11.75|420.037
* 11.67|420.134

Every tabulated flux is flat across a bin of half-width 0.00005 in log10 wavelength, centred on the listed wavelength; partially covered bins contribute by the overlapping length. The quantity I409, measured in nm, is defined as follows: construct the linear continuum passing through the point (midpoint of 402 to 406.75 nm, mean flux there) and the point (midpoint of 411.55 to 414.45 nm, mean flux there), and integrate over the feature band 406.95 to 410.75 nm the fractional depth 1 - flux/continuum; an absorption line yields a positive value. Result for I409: 0.22 nm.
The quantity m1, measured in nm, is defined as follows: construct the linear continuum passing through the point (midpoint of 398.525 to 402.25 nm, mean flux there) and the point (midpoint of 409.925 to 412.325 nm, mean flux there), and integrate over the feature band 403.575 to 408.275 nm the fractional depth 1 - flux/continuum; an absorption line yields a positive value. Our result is -0.112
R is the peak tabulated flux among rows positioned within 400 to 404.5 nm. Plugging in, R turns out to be 16.44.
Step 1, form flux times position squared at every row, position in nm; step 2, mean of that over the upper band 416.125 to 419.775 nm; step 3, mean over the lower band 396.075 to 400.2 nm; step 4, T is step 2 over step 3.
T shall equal 1.6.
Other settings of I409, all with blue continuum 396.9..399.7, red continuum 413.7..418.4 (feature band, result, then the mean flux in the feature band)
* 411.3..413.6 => -0.19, 13.7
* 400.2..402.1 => -0.41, 12.7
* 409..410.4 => -0.04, 12.4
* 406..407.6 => -0.15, 12.7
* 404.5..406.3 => -0.28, 13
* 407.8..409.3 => -0.26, 14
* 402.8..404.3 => -0.35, 13.5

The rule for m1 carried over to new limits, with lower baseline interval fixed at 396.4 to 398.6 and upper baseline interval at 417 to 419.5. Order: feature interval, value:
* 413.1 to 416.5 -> -0.42 nm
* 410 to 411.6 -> -0.19 nm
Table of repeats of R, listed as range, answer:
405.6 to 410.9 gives 16.17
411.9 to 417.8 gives 16.84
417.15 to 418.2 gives 14.79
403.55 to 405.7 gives 16.2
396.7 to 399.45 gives 13.7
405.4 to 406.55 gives 14.94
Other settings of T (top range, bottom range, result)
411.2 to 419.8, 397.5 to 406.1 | 1.14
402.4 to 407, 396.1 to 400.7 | 1.45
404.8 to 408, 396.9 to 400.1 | 1.30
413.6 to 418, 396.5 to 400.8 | 1.47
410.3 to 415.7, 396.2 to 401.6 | 1.42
